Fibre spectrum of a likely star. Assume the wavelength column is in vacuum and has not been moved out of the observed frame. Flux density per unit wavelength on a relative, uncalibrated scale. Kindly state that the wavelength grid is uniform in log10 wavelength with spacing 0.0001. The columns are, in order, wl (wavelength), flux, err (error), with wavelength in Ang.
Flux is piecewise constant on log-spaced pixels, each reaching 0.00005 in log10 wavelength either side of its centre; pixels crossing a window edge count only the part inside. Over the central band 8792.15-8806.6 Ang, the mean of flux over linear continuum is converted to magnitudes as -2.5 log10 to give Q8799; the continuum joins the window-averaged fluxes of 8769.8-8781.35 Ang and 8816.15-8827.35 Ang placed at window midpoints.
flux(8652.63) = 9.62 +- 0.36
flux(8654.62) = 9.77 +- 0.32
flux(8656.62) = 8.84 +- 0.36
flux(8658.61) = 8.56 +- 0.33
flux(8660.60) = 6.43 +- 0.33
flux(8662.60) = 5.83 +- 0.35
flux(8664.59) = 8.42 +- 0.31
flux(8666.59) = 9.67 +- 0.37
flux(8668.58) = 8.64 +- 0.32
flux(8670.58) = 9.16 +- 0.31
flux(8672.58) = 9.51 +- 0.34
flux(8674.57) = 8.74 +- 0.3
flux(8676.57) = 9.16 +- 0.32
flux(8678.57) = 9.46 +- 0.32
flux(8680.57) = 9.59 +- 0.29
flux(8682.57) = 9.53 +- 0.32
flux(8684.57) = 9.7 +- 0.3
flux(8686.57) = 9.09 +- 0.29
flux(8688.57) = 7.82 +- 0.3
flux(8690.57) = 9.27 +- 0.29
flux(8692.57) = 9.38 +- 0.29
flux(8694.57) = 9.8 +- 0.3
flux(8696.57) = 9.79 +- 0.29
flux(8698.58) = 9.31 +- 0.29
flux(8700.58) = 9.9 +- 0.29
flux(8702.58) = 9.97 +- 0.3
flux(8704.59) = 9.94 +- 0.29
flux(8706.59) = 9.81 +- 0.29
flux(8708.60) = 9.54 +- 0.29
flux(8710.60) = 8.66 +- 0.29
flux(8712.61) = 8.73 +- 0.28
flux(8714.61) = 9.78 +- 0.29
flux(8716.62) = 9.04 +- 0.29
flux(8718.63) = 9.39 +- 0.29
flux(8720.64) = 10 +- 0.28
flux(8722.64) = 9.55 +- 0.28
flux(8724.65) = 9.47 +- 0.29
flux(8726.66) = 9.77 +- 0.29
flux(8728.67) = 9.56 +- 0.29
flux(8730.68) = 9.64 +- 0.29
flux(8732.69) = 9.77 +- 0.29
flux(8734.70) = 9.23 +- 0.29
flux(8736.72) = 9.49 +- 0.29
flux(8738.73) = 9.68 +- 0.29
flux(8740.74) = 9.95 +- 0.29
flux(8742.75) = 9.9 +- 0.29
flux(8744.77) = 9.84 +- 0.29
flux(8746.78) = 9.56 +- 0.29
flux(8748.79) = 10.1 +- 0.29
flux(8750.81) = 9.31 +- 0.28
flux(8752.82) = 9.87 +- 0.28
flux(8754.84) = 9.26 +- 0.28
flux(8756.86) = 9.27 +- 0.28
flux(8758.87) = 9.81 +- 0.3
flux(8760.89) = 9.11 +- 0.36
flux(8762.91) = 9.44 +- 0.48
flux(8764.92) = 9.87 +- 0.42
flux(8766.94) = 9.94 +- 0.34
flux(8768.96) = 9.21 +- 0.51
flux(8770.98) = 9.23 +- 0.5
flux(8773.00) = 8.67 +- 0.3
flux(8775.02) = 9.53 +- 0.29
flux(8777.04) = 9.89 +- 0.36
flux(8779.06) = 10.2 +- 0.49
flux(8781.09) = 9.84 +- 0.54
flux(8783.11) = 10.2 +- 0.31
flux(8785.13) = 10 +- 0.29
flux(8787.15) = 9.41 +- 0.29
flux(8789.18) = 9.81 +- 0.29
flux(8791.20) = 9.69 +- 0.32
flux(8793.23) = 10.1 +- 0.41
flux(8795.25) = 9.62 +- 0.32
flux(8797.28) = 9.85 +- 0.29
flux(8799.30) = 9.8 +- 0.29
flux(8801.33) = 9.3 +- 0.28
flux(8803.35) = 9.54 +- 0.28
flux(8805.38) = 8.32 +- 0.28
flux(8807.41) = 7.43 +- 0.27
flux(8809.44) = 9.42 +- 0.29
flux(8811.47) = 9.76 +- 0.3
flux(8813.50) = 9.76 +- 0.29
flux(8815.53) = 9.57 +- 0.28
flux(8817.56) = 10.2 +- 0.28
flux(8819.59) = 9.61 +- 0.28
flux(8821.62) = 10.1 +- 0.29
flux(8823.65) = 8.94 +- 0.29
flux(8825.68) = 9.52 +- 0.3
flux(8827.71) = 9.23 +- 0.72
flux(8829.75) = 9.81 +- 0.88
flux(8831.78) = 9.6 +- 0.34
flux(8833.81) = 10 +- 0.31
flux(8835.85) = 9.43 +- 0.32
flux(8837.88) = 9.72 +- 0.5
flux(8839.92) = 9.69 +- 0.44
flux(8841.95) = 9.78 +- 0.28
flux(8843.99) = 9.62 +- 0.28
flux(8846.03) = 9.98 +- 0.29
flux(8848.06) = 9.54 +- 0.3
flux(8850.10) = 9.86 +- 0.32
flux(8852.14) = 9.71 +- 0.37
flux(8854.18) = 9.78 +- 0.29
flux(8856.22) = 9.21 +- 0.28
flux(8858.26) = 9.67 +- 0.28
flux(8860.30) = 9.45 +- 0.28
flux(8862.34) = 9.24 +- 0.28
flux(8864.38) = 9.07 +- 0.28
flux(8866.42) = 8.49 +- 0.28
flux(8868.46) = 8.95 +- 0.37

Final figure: 0.01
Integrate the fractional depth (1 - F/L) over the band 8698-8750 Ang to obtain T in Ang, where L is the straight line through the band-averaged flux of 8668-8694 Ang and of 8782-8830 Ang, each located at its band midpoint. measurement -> -1.7 Ang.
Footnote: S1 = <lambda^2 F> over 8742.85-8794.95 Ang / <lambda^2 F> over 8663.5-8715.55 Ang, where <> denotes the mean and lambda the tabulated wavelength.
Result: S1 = 1.1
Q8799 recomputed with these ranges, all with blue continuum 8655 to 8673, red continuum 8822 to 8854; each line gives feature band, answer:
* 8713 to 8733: -0.09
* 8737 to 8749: -0.10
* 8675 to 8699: -0.10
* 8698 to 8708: -0.14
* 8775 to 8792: -0.07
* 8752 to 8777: -0.04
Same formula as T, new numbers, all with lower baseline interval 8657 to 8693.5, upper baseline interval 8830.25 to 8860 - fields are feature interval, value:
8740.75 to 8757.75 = -0.9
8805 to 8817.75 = 0.4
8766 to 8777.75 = -0.1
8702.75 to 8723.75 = -1.1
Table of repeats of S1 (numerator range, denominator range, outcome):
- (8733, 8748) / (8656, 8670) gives 1.22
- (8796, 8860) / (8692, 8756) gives 1.02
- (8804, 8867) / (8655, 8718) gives 1.08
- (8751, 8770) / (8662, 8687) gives 1.08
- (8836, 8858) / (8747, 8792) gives 1.02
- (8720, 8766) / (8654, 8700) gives 1.09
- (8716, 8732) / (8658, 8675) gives 1.17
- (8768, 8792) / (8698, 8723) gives 1.03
